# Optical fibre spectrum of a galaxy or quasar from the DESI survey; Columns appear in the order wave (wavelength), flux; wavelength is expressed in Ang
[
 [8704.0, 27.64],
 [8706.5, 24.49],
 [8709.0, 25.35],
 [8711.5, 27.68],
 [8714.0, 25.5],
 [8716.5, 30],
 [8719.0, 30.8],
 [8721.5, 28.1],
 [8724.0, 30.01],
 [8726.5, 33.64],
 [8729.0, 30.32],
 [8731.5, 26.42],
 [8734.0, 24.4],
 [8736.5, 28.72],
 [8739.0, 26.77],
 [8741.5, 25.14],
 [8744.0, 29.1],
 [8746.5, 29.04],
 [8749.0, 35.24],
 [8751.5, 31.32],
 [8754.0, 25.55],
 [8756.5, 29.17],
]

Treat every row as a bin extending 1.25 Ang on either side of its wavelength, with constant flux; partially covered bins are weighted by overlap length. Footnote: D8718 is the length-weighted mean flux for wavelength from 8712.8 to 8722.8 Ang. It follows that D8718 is 28.6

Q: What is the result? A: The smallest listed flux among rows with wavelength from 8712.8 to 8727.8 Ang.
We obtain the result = 25.5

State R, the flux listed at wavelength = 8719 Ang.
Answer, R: 30.8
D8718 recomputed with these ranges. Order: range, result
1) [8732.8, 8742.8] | 26.3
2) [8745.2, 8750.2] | 32.1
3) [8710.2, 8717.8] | 27.7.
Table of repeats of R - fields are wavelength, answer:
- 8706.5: 24.49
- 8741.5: 25.14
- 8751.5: 31.32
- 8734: 24.4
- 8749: 35.24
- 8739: 26.77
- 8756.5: 29.17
